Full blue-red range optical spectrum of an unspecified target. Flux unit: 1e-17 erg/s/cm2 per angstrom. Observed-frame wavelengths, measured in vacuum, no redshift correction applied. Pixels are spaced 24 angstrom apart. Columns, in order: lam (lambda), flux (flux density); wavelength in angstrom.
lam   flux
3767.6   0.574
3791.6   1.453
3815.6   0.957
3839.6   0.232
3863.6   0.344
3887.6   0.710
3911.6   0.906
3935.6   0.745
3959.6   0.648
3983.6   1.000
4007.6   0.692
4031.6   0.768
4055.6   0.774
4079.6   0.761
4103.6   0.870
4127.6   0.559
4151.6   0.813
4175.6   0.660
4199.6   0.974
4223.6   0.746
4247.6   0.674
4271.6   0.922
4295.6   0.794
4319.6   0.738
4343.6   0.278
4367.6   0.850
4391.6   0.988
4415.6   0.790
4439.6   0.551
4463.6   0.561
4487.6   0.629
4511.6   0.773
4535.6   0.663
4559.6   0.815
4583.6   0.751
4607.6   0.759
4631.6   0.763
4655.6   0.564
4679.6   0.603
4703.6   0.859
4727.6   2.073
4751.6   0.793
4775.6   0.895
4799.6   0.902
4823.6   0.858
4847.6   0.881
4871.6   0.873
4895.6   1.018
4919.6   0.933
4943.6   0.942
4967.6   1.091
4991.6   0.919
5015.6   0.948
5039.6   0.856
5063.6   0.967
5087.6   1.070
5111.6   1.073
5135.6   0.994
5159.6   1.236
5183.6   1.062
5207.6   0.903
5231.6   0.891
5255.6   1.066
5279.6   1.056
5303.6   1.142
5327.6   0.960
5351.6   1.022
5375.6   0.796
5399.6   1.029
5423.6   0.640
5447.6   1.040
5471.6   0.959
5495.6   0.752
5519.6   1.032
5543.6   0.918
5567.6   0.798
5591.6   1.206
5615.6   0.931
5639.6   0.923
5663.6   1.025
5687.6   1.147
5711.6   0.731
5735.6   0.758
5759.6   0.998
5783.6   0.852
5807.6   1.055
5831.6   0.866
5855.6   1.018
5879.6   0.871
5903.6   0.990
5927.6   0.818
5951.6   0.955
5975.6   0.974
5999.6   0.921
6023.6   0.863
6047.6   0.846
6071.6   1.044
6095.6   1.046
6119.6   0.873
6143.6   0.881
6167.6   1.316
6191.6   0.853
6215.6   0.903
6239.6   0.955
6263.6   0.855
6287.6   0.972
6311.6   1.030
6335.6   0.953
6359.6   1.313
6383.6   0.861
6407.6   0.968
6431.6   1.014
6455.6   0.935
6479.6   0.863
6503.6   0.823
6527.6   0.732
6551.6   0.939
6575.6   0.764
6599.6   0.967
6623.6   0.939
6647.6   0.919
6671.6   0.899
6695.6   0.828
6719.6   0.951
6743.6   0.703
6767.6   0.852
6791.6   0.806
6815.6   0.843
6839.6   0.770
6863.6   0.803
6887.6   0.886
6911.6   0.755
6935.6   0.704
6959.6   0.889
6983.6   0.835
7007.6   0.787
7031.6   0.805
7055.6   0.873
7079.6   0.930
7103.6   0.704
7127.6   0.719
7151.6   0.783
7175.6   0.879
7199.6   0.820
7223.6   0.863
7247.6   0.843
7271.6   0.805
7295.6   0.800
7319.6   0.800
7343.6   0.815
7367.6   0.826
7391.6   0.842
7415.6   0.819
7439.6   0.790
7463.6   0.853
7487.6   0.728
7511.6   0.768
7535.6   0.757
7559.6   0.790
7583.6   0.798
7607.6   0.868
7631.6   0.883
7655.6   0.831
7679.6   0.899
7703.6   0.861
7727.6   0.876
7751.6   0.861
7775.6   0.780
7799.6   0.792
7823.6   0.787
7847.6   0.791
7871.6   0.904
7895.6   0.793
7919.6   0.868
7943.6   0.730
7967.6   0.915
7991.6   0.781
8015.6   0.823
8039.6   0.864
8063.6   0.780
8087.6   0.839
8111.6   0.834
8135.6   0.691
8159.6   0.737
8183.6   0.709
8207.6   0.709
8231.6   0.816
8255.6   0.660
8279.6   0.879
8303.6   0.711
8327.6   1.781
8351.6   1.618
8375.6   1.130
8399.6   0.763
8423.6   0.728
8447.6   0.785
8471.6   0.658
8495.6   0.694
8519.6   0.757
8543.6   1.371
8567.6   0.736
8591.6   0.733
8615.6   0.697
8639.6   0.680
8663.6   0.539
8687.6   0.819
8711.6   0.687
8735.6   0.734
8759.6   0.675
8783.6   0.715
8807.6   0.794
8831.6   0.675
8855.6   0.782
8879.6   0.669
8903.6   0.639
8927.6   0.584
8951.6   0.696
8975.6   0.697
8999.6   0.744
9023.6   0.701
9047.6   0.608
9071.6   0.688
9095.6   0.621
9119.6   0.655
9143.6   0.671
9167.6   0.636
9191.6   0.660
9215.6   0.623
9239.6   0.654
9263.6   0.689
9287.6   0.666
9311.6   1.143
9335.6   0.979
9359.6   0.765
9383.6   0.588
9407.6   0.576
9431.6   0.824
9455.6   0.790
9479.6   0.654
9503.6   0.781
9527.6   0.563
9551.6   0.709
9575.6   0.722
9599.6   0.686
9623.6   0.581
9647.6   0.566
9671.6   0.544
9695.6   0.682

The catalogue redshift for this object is 0.27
